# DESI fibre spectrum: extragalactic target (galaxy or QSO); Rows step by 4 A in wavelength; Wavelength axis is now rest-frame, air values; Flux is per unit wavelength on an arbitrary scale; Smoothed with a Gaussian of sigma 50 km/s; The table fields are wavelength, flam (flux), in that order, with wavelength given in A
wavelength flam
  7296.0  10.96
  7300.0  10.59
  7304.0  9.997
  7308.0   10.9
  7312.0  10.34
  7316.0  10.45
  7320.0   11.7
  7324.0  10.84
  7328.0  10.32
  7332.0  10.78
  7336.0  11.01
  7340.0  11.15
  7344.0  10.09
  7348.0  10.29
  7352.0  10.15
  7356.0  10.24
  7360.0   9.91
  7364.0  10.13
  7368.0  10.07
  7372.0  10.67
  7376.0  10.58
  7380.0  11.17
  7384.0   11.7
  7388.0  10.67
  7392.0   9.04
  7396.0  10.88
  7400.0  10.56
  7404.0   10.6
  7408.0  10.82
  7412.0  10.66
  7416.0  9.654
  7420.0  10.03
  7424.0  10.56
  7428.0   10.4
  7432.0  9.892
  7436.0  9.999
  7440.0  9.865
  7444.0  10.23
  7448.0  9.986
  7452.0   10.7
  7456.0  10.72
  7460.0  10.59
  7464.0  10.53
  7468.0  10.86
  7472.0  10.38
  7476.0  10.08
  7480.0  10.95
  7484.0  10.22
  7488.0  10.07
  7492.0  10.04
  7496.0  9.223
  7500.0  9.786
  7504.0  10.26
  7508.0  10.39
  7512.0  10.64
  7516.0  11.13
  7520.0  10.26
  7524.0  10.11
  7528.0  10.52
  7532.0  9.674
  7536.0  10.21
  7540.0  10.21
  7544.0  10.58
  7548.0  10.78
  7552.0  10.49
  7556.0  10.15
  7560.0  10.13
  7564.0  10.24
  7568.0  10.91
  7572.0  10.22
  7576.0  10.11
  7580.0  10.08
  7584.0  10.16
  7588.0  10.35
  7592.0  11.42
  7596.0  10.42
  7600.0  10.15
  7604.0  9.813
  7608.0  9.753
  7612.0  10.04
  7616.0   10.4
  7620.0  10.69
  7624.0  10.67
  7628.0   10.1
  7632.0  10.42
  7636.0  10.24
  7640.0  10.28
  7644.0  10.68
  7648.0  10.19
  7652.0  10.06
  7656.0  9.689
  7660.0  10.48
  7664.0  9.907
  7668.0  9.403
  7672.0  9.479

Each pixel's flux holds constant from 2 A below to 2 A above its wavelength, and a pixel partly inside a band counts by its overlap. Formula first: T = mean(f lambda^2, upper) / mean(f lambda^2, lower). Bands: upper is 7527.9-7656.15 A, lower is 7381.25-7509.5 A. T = 1.0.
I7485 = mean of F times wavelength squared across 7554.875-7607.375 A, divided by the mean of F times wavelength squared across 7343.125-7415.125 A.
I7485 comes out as 1.0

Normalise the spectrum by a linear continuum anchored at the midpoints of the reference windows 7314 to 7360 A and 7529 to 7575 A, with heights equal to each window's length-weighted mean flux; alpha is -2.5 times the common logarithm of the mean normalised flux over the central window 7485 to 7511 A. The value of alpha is 0.04 mag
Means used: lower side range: 10.6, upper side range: 10.3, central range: 10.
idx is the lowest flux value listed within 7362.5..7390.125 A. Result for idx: 10.07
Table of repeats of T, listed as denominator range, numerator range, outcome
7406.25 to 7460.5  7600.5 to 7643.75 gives 1.05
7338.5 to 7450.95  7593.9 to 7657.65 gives 1.05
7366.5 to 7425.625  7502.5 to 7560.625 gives 1.02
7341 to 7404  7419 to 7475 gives 1.01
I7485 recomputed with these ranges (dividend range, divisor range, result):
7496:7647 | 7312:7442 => 1.04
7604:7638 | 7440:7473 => 1.02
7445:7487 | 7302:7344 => 1.02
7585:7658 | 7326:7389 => 1.05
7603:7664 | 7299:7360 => 1.05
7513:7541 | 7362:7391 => 1.01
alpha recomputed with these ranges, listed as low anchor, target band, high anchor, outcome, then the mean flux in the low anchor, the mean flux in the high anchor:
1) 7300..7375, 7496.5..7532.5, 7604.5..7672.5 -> 0.00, 10.5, 10.2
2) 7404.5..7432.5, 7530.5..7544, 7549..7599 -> 0.03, 10.3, 10.4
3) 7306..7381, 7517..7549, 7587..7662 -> 0.01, 10.6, 10.3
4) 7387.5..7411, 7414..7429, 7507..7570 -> 0.03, 10.4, 10.4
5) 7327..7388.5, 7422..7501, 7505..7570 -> 0.02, 10.6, 10.4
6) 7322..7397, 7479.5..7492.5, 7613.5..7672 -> 0.01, 10.5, 10.2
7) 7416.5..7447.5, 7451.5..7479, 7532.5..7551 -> -0.04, 10.1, 10.4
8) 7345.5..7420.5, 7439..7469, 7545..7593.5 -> 0.00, 10.4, 10.4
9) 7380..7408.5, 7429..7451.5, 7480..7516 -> 0.04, 10.6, 10.2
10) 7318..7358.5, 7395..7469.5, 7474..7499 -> -0.01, 10.6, 10.1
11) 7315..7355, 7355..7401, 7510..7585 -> 0.01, 10.7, 10.4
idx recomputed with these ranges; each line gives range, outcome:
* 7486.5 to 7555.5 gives 9.223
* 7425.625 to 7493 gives 9.865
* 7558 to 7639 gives 9.753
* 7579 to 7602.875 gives 10.08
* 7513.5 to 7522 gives 10.26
